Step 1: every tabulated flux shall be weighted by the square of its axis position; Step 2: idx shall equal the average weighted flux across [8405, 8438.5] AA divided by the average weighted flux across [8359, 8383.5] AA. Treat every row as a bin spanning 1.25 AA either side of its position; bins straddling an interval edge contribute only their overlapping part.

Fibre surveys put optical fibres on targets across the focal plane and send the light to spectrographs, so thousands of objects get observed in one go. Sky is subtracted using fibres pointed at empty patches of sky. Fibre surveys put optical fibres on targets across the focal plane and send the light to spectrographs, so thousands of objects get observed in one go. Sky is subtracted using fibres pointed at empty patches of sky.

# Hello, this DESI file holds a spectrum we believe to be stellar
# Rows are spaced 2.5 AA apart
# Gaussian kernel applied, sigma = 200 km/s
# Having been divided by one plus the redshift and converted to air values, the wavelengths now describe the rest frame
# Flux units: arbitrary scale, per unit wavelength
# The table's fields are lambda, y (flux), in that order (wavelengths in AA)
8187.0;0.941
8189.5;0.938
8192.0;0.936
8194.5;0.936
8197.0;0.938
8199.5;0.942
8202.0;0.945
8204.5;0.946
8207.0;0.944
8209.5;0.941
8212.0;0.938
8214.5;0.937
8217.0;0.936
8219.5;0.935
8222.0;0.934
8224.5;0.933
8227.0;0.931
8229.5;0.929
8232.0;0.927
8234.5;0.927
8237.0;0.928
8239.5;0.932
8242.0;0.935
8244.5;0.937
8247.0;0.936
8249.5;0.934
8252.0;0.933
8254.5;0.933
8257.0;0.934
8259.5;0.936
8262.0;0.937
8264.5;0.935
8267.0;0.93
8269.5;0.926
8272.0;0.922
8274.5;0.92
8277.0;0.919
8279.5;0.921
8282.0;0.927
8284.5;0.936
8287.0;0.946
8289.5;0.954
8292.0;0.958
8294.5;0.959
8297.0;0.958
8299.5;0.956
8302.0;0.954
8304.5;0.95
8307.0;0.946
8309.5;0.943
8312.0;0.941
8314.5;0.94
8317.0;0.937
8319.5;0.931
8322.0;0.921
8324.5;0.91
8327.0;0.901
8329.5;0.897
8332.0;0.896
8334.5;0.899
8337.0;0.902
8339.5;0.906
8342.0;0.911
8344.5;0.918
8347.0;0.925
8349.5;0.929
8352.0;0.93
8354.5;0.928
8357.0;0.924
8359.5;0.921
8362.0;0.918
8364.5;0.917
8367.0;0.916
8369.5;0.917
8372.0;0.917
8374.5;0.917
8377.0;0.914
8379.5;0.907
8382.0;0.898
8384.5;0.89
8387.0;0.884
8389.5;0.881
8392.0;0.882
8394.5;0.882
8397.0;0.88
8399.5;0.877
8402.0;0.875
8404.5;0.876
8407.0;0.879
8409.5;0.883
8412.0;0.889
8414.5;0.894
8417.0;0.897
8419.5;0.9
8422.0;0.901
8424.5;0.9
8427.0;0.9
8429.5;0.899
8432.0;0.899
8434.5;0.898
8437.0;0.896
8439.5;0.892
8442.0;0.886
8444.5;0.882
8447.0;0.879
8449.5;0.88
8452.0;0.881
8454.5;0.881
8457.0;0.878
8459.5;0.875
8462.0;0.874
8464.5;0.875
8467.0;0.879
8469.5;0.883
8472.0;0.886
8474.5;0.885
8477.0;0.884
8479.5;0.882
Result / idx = 0.99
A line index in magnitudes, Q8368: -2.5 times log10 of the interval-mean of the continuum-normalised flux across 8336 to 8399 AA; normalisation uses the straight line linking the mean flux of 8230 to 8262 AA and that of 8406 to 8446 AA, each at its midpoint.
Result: 0.00 mag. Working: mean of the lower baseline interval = 0.933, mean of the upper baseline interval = 0.893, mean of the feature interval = 0.908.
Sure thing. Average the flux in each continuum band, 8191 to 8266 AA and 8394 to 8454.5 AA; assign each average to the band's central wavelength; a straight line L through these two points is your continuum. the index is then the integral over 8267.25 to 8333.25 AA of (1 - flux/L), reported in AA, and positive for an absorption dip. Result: -1.09 AA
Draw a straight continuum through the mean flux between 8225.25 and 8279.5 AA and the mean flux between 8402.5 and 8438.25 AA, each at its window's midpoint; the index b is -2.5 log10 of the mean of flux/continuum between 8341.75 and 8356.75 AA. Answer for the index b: -0.02 mag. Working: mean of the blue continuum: 0.93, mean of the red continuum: 0.893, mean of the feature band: 0.924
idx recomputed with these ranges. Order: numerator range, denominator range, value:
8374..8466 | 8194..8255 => 1.00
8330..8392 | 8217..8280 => 1.00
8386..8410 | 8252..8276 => 0.98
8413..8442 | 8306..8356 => 1.00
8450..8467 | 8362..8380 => 0.98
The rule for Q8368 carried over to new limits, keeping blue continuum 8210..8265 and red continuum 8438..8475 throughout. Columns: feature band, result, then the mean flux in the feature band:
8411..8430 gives -0.010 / 0.898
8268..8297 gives -0.016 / 0.936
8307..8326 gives -0.021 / 0.932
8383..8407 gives 0.018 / 0.881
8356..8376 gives -0.018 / 0.918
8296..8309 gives -0.040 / 0.952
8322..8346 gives 0.006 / 0.906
